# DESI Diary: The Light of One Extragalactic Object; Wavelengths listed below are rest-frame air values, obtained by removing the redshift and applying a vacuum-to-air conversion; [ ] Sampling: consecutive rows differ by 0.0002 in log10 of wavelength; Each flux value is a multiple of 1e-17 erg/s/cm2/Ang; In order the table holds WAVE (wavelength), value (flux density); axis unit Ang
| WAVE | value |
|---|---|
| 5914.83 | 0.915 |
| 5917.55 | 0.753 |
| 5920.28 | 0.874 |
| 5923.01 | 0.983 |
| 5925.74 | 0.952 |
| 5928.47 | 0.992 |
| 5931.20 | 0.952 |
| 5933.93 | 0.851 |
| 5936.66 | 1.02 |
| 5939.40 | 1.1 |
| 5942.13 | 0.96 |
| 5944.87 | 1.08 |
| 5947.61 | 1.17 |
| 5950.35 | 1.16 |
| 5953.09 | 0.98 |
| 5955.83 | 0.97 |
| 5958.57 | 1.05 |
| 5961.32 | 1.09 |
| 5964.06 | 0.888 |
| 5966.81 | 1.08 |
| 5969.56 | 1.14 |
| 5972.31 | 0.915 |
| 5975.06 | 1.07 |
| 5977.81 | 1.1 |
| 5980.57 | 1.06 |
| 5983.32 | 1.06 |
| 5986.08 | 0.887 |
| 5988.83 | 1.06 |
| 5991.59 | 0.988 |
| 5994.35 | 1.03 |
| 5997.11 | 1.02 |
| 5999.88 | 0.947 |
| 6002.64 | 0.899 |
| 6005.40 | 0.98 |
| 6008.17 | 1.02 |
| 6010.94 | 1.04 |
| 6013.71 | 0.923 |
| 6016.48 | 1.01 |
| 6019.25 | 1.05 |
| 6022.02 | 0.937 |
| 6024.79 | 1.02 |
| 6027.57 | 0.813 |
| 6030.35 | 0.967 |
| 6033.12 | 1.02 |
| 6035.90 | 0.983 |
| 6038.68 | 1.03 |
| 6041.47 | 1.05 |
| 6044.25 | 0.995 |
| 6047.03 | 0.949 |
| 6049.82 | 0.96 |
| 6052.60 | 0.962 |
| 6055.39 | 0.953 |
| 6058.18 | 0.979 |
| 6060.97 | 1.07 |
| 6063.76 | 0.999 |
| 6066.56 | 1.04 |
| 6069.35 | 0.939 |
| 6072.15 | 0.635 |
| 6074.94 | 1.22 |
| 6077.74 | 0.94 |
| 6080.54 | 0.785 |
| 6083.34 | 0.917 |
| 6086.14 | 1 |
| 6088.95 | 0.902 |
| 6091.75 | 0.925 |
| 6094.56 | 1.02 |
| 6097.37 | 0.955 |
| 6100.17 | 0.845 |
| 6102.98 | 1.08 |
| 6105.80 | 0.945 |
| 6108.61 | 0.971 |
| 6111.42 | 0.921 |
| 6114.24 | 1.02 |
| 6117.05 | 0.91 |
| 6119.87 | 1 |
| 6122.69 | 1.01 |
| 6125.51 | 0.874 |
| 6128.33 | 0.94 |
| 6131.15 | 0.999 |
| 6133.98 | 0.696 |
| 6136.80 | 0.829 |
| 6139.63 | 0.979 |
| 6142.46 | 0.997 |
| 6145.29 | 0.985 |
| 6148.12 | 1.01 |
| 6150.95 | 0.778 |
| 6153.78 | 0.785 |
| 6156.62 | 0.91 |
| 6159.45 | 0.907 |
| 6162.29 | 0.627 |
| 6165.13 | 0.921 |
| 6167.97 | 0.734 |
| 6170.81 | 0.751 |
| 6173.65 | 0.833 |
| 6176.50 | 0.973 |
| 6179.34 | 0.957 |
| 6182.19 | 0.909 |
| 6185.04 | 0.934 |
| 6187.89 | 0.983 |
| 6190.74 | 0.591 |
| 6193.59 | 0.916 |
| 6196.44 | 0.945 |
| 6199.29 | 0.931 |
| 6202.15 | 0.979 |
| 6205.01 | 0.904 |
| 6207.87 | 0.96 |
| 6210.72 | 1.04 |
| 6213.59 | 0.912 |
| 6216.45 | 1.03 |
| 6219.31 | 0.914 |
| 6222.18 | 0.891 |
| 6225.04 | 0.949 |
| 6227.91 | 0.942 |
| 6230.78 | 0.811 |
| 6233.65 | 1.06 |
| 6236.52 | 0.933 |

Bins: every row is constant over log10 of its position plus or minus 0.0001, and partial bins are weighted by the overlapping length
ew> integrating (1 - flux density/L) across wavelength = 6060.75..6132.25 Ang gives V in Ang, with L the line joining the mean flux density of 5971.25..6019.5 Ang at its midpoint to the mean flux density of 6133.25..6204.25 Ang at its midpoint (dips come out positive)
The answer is -2.0 Ang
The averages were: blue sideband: 1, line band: 0.954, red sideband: 0.876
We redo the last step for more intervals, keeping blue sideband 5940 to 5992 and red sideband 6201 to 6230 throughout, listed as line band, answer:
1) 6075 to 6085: 0.7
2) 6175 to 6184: 0.2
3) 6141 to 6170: 3.2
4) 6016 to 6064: 1.3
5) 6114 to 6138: 1.6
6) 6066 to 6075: 0.8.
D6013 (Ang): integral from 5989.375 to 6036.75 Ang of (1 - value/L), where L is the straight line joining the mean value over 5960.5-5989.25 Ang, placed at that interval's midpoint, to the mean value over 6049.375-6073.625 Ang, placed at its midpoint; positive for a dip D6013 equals 0.7 Ang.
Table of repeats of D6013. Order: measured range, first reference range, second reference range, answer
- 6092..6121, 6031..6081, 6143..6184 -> -1.3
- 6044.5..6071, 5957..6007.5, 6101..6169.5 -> -0.5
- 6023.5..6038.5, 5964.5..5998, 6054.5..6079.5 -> 0.5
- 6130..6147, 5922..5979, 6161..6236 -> 0.3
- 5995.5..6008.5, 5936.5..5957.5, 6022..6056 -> 0.5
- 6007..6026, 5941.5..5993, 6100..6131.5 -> 0.3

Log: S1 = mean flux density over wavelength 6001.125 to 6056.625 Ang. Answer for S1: 0.978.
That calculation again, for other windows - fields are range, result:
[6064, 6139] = 0.937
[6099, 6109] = 0.961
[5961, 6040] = 1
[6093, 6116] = 0.968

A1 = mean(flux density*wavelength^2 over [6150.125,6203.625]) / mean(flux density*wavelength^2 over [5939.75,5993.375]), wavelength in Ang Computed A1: 0.9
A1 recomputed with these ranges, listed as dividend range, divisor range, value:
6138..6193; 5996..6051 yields 0.93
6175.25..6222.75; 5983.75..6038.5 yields 1.01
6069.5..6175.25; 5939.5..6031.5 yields 0.94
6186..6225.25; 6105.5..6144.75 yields 1.01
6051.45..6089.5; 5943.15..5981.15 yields 0.94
